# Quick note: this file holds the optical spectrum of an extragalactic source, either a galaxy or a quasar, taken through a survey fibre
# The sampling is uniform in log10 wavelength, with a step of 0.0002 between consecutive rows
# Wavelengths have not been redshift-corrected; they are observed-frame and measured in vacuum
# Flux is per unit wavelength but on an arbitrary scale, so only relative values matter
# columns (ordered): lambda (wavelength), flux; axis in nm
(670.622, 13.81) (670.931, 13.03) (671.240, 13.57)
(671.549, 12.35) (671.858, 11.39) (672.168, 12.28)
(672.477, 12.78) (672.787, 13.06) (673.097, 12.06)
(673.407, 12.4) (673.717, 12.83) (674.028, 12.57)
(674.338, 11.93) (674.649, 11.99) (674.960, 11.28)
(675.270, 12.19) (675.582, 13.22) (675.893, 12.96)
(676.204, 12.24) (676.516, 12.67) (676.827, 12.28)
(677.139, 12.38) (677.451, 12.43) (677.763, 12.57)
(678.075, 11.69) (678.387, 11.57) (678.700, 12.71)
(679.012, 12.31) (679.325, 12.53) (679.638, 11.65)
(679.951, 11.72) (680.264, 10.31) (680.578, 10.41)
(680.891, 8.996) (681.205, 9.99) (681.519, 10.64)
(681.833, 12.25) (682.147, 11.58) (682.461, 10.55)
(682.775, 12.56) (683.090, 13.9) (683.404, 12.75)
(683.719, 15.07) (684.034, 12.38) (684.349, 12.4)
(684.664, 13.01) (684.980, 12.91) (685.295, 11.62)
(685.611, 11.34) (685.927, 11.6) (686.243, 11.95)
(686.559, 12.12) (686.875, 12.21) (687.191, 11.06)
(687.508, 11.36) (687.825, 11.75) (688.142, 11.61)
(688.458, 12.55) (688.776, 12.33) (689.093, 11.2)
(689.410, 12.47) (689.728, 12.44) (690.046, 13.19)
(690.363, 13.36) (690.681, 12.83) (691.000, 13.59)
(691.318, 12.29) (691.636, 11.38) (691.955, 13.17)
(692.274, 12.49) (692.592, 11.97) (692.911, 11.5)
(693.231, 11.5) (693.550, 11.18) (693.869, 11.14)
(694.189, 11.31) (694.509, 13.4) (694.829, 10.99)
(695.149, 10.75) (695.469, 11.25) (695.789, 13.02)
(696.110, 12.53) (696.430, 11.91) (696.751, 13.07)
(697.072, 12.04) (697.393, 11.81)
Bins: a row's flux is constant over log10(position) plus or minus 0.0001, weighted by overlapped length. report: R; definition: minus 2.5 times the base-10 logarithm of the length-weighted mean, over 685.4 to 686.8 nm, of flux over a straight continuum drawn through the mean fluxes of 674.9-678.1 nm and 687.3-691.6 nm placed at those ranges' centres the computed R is 0.053 mag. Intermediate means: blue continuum 12.4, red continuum 12.3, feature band 11.8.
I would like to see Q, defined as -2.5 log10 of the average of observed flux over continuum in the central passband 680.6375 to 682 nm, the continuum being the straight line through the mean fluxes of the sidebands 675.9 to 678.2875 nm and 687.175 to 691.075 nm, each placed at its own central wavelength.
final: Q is 0.18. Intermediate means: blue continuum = 12.3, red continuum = 12.3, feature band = 10.5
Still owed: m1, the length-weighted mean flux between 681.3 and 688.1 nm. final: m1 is 12.1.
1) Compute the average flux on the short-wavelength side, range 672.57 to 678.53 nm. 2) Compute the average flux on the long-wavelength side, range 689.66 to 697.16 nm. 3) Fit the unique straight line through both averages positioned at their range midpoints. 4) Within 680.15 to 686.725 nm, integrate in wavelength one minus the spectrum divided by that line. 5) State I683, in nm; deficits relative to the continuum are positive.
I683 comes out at 0.23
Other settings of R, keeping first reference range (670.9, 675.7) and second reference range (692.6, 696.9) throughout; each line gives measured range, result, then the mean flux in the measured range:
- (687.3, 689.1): 0.015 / 11.8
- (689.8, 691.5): -0.094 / 13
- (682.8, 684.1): -0.117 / 13.5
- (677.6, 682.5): 0.079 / 11.4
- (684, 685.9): -0.012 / 12.2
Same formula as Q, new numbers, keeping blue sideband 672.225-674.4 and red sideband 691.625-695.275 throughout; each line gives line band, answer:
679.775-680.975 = 0.17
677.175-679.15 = 0.01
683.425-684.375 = -0.10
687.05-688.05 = 0.05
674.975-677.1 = -0.01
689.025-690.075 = -0.04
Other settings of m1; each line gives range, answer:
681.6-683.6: 12.3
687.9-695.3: 12.1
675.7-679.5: 12.4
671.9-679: 12.4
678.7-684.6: 11.8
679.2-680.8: 11.2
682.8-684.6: 13.2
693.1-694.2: 11.3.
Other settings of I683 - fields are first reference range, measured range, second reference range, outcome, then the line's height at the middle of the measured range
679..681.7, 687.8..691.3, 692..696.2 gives -0.31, 11.5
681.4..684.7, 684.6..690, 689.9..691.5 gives 0.34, 12.8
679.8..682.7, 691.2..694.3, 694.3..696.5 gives -0.01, 11.7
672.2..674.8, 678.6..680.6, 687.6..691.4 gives 0.12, 12.4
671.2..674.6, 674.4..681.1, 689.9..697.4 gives 0.25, 12.4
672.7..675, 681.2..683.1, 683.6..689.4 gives 0.09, 12.2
